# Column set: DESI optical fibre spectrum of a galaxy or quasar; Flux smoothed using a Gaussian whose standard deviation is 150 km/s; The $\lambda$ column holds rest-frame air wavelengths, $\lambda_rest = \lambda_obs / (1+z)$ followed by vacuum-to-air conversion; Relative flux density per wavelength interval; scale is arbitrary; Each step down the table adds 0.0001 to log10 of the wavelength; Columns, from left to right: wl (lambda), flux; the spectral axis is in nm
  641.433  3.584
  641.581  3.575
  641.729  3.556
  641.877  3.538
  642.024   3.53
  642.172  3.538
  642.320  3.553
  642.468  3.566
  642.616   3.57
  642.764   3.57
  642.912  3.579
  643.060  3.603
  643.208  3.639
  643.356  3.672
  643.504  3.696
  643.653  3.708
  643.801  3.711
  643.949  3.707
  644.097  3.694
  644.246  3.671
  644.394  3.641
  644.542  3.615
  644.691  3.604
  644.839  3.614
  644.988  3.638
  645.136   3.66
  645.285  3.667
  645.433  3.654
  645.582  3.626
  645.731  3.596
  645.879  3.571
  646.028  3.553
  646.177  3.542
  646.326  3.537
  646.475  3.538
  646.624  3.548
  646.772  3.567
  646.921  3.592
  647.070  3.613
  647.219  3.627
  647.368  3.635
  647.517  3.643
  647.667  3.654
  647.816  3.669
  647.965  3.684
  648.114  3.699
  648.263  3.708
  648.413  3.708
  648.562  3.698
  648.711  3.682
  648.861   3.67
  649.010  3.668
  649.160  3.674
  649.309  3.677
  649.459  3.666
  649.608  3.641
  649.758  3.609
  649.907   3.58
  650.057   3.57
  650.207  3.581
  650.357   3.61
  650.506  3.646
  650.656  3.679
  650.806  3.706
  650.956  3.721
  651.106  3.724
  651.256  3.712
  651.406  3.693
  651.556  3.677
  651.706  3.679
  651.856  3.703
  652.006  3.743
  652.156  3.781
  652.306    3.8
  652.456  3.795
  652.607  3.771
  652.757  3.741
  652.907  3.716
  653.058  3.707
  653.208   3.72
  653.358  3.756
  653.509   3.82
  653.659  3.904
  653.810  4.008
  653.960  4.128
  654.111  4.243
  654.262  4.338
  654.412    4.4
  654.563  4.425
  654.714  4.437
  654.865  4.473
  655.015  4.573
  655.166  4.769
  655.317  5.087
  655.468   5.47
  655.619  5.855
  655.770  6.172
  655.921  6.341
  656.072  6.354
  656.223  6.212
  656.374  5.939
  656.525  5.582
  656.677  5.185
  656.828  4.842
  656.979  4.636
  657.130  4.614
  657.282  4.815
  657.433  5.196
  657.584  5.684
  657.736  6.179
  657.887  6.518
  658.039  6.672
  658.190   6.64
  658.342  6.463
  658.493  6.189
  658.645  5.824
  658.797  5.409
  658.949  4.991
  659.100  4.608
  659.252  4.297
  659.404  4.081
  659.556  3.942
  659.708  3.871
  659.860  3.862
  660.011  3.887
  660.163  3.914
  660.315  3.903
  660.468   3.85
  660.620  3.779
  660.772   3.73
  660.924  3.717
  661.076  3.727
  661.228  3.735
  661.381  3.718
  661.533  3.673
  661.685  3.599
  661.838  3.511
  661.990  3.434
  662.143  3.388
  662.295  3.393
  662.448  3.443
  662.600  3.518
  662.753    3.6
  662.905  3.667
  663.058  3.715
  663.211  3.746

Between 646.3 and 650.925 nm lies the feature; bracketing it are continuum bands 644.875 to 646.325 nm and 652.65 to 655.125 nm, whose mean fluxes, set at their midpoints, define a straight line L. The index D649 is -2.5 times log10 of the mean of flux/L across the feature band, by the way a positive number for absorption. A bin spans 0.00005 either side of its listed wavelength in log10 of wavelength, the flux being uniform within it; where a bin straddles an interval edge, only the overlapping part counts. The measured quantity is 0.04 mag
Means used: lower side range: 3.61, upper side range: 4.09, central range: 3.64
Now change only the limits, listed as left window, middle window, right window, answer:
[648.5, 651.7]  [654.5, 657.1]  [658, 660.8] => -0.225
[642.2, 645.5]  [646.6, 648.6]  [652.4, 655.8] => 0.071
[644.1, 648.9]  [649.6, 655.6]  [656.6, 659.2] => 0.173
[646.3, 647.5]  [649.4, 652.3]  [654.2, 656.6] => 0.189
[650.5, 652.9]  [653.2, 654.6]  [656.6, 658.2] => 0.085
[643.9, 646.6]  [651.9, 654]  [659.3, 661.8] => -0.027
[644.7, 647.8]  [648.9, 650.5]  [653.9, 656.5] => 0.157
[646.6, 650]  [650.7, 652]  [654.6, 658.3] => 0.173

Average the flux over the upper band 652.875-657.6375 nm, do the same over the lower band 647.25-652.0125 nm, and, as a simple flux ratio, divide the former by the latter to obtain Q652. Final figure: 1.3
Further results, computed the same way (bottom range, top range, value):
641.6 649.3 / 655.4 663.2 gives 1.29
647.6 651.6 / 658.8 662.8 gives 1.05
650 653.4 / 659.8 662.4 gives 1.00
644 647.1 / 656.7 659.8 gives 1.46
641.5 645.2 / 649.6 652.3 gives 1.02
